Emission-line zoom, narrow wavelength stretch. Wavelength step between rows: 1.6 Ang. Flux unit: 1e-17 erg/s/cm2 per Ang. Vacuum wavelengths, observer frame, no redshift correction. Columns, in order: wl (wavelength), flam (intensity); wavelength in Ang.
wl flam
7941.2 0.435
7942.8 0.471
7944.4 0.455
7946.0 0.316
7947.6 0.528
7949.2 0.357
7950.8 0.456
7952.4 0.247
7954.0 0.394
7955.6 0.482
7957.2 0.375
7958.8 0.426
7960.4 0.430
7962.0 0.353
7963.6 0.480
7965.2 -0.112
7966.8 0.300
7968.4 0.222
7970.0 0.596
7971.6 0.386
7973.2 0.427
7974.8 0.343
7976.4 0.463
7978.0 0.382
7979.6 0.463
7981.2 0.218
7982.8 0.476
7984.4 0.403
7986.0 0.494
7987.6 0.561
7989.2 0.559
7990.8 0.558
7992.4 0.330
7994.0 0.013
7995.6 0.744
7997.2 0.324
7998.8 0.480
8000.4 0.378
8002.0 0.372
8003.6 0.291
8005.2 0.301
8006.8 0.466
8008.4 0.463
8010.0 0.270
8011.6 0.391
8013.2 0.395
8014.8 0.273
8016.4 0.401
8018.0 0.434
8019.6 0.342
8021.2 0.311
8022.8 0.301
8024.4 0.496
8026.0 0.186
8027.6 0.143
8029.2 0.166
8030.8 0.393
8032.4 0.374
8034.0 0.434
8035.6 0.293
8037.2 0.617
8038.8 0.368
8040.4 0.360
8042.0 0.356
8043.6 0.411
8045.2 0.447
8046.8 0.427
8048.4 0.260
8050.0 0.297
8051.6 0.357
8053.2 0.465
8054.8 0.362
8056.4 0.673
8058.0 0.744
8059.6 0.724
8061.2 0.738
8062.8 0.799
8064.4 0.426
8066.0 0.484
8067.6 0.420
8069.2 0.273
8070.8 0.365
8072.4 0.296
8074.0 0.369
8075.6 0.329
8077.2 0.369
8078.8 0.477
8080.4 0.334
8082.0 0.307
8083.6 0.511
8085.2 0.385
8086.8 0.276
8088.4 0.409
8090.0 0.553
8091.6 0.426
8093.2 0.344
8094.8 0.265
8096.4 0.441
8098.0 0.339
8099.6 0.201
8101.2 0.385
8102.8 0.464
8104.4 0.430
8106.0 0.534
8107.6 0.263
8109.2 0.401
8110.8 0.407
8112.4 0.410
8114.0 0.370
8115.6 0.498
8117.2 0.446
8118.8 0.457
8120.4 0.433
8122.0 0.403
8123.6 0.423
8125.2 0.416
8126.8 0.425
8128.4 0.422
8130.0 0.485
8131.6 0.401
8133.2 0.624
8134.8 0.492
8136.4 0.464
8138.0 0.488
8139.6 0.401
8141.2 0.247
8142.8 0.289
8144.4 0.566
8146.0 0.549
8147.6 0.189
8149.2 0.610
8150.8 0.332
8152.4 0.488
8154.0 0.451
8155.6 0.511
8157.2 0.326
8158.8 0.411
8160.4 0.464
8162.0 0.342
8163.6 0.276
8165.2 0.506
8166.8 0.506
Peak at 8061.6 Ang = H-beta 4861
